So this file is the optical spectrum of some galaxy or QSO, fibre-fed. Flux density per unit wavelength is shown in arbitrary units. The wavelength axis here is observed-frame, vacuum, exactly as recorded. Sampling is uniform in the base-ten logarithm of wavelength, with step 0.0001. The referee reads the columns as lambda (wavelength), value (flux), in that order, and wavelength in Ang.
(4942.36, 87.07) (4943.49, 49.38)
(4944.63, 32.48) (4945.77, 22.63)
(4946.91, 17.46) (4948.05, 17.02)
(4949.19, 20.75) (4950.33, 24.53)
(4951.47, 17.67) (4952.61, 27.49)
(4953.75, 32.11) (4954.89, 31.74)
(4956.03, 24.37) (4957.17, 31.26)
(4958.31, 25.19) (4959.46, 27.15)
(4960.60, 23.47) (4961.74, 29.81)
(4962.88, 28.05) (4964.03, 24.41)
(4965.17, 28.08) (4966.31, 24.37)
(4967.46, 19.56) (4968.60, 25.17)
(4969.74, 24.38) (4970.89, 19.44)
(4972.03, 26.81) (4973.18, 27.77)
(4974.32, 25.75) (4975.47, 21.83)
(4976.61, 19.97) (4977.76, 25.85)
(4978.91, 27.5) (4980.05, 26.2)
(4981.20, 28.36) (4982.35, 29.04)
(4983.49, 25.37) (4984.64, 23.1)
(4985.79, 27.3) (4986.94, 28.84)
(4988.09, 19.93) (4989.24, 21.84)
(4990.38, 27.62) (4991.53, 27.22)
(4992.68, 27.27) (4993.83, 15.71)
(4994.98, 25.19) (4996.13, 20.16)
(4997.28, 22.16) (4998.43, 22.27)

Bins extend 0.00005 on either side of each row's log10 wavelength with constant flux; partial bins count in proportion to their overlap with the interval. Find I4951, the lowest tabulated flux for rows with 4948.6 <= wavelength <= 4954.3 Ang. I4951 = 17.67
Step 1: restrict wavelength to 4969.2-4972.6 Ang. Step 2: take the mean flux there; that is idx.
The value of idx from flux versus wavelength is 23.5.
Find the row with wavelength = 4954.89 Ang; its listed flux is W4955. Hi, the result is 31.74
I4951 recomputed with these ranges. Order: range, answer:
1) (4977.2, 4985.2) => 23.1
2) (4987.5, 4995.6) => 15.71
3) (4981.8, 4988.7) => 19.93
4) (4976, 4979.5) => 19.97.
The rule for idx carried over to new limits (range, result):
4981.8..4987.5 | 26.7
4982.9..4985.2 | 24.3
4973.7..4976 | 23.9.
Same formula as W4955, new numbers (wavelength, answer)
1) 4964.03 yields 24.41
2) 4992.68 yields 27.27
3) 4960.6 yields 23.47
